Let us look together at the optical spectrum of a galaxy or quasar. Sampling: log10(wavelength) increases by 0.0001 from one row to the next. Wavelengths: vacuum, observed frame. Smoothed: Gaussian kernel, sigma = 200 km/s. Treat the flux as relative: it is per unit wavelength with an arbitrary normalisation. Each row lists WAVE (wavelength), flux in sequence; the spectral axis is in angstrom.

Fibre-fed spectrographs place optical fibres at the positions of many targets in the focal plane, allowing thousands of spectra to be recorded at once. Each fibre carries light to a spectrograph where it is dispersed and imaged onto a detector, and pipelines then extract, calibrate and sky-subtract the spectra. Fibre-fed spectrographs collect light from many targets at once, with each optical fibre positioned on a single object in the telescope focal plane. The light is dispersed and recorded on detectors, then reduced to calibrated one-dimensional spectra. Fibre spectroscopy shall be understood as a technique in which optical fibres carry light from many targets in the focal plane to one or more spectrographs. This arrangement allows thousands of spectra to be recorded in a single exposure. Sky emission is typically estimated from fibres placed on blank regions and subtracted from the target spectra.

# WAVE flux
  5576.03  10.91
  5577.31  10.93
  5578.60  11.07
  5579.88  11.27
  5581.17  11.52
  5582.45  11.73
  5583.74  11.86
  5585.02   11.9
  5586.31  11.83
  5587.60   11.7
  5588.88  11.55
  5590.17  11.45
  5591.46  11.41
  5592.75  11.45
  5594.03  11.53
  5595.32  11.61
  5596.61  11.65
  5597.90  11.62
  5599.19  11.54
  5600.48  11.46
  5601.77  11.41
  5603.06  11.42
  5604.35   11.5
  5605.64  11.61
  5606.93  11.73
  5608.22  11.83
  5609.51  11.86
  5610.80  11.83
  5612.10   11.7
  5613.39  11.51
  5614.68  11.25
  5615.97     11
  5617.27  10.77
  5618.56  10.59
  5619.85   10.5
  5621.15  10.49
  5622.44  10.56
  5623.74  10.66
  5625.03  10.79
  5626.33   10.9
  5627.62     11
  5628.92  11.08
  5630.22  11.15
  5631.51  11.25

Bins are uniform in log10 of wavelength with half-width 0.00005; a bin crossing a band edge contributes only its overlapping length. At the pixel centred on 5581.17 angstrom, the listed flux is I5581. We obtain 11.52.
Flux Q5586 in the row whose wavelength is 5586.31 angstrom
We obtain 11.83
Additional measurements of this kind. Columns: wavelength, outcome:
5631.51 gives 11.25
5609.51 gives 11.86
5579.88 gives 11.27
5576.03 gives 10.91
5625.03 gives 10.79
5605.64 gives 11.61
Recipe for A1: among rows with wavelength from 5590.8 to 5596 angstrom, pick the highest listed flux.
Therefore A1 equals 11.61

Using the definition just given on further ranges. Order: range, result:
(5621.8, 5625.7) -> 10.79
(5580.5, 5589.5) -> 11.9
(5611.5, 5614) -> 11.7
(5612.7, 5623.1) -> 11.51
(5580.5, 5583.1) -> 11.73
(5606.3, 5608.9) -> 11.83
